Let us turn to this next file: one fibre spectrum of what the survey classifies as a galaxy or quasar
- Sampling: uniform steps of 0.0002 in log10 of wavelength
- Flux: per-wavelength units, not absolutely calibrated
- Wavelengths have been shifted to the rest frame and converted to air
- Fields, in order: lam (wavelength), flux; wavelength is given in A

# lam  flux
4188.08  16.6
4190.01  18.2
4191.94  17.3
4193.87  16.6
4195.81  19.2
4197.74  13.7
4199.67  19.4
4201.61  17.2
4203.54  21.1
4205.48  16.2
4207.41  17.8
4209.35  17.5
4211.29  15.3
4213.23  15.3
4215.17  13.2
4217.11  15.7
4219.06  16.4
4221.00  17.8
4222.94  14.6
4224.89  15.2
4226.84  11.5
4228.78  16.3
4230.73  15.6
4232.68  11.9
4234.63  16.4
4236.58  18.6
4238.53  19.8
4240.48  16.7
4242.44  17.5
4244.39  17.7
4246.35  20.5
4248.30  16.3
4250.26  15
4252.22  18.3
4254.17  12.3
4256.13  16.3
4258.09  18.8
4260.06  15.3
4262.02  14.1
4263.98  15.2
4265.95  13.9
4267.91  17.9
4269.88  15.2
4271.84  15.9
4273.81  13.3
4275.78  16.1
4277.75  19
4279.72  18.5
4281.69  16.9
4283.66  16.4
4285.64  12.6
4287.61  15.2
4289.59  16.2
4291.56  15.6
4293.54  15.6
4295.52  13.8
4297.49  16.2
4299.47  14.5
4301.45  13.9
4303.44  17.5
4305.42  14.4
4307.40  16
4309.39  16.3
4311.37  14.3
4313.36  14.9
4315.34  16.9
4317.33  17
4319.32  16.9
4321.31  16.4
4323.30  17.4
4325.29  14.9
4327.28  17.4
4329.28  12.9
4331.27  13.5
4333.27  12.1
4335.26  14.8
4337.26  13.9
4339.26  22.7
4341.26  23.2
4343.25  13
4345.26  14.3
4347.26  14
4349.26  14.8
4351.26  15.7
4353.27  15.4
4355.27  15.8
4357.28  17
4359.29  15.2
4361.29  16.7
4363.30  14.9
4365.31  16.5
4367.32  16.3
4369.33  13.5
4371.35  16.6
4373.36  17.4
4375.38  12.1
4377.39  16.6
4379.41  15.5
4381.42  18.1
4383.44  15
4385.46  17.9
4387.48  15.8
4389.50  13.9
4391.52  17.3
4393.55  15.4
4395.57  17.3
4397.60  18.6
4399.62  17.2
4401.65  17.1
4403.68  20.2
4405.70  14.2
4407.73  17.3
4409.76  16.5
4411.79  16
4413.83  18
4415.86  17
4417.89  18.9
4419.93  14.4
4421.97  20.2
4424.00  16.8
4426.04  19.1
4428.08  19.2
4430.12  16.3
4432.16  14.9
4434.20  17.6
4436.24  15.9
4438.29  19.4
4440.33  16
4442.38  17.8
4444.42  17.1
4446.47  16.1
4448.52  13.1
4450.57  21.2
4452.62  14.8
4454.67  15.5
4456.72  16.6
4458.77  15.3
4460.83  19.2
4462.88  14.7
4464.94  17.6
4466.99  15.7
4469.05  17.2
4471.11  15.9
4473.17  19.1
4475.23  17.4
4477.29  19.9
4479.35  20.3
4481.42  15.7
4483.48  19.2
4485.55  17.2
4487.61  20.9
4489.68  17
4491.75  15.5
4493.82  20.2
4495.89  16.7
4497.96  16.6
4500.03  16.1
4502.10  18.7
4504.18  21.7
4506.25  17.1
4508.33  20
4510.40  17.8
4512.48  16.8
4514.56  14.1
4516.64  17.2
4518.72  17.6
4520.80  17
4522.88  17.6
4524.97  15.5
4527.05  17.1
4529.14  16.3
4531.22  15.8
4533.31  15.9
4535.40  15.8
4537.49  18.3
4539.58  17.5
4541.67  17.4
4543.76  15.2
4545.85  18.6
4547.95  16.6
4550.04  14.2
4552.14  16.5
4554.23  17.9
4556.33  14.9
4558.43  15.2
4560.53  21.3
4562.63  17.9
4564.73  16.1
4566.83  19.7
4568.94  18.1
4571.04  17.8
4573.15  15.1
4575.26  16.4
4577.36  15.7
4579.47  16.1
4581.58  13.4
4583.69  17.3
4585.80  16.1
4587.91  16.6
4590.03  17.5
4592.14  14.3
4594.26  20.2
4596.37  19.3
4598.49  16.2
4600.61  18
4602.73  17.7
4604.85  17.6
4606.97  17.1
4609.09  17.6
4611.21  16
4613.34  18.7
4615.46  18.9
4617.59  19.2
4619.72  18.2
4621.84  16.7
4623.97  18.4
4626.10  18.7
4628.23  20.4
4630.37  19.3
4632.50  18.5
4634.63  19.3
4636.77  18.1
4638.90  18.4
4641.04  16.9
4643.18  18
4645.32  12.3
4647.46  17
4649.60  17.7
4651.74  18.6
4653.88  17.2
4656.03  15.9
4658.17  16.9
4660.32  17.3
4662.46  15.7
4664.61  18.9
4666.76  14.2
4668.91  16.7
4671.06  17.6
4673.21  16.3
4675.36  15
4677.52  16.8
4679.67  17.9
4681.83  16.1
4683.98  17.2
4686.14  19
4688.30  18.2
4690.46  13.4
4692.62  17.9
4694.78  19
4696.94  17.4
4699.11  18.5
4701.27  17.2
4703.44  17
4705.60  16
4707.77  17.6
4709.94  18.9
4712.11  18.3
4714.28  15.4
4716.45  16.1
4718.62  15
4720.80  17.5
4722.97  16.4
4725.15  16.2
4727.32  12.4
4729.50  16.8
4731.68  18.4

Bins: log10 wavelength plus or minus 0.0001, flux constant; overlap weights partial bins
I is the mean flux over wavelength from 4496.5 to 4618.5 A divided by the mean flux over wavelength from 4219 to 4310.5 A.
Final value 1.07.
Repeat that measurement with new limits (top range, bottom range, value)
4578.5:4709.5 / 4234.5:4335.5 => 1.09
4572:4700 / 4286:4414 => 1.08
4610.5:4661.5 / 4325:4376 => 1.14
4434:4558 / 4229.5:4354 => 1.07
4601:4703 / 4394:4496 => 1.01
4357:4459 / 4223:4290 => 1.04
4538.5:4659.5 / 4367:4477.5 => 1.03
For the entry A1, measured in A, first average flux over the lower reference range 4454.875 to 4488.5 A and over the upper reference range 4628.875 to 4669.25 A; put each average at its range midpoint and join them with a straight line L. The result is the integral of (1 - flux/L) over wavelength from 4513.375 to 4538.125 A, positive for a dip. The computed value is 1.4 A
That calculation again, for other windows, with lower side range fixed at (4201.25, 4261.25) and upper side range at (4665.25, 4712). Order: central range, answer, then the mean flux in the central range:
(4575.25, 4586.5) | 0.76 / 15.8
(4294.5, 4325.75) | 1.47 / 15.7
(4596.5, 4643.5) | -3.13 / 18.1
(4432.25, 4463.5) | 0.10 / 16.7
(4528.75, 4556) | 0.46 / 16.6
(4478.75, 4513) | -2.64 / 18.1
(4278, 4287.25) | 0.10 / 16.3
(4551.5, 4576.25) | -0.53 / 17.3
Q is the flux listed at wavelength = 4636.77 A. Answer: 18.1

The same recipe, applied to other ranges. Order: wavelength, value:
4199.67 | 19.4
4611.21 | 16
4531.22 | 15.8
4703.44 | 17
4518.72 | 17.6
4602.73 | 17.7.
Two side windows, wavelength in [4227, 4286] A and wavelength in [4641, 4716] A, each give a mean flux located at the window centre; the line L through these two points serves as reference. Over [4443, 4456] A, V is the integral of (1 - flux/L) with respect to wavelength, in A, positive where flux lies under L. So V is 0.2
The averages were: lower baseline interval 16.2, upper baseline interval 17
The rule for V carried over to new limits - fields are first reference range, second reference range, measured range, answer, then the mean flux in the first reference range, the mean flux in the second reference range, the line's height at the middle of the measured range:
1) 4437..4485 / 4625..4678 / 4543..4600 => 1.3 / 17.2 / 17.3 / 17.2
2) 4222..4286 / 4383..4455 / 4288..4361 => 3.4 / 16.1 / 16.9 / 16.5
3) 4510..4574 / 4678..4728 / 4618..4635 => -1.8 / 16.9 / 16.9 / 16.9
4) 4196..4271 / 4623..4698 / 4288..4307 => 1.3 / 16.3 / 17.3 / 16.4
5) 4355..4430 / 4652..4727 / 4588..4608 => -0.8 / 16.6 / 16.9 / 16.8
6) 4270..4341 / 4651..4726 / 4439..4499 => -3.5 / 15.8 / 16.9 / 16.3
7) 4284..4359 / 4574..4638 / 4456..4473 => -0.1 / 15.6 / 17.6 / 16.6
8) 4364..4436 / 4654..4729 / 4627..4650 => -1.5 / 16.7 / 16.8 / 16.8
